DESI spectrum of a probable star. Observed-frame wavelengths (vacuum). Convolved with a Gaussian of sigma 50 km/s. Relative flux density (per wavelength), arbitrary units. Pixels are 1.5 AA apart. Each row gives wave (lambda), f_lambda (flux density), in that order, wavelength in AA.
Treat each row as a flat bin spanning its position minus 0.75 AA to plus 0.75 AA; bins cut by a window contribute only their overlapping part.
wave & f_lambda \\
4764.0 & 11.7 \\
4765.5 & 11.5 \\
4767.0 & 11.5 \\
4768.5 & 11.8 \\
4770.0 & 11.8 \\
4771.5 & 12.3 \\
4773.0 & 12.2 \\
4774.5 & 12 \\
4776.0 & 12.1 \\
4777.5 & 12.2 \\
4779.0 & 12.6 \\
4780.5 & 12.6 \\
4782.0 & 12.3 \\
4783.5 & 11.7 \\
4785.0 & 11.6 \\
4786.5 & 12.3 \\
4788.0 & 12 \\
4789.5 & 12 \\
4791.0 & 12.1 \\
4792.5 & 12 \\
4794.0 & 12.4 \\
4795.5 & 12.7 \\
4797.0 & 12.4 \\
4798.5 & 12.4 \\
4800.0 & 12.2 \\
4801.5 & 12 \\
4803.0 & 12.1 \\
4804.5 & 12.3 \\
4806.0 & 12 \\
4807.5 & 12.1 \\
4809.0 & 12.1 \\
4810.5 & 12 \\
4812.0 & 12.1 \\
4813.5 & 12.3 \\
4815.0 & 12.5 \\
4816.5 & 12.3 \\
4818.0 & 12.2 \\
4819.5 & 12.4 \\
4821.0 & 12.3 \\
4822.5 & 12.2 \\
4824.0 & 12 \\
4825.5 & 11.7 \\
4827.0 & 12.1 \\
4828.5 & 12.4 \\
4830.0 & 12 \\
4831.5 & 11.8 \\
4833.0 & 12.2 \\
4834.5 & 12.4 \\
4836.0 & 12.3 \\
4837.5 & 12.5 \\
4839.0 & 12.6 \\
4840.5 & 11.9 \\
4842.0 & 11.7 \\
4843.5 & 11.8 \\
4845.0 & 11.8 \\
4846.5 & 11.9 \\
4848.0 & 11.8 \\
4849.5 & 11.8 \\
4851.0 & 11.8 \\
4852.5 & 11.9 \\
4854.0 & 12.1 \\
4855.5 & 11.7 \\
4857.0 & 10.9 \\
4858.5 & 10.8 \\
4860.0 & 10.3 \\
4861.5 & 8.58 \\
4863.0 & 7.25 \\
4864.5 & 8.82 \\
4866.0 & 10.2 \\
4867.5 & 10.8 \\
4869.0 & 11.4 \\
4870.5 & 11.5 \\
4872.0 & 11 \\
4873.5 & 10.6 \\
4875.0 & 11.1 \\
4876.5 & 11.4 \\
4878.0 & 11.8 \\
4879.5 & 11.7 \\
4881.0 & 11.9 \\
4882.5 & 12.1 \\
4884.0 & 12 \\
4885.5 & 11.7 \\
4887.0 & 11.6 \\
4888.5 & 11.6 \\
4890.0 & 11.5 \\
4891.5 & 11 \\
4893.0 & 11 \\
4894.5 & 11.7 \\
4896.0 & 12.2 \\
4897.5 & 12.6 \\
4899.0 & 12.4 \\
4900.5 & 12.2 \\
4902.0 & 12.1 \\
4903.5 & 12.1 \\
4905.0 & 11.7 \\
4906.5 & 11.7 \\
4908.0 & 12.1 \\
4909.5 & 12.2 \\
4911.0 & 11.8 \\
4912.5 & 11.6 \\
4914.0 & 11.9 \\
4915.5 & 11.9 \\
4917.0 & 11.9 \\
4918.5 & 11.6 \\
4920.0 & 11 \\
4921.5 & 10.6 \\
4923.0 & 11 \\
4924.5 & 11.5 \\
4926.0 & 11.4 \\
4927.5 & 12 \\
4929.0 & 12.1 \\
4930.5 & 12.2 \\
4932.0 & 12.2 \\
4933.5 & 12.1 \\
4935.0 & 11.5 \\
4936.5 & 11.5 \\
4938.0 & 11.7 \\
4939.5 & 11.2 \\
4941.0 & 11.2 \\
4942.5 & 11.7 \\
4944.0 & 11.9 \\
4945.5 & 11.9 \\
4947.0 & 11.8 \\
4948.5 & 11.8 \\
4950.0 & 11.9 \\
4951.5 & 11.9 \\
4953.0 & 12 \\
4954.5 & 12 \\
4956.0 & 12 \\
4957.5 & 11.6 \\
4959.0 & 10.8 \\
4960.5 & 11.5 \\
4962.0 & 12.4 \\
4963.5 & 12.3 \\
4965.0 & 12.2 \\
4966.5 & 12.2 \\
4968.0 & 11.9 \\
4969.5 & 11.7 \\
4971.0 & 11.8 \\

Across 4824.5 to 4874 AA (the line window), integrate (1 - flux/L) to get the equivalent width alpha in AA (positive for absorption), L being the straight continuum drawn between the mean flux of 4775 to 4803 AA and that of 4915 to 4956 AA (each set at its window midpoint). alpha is 2.6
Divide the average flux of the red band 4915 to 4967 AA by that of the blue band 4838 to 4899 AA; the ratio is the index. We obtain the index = 1.0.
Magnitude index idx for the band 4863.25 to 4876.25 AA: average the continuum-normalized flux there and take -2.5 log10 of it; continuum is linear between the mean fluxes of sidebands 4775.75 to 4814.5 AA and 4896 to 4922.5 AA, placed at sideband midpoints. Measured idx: 0.134 mag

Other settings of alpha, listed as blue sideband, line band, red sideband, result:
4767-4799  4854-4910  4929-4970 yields 3.14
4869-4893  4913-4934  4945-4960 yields -0.03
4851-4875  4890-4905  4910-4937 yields -0.93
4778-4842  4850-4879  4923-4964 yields 3.05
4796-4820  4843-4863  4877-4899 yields 1.34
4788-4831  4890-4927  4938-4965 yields 0.56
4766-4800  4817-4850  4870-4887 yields -0.76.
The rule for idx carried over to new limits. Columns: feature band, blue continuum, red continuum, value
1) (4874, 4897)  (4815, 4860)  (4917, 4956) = 0.02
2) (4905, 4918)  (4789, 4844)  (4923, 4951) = 0.00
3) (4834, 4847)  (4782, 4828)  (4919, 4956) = -0.01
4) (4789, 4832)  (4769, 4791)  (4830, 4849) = -0.01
